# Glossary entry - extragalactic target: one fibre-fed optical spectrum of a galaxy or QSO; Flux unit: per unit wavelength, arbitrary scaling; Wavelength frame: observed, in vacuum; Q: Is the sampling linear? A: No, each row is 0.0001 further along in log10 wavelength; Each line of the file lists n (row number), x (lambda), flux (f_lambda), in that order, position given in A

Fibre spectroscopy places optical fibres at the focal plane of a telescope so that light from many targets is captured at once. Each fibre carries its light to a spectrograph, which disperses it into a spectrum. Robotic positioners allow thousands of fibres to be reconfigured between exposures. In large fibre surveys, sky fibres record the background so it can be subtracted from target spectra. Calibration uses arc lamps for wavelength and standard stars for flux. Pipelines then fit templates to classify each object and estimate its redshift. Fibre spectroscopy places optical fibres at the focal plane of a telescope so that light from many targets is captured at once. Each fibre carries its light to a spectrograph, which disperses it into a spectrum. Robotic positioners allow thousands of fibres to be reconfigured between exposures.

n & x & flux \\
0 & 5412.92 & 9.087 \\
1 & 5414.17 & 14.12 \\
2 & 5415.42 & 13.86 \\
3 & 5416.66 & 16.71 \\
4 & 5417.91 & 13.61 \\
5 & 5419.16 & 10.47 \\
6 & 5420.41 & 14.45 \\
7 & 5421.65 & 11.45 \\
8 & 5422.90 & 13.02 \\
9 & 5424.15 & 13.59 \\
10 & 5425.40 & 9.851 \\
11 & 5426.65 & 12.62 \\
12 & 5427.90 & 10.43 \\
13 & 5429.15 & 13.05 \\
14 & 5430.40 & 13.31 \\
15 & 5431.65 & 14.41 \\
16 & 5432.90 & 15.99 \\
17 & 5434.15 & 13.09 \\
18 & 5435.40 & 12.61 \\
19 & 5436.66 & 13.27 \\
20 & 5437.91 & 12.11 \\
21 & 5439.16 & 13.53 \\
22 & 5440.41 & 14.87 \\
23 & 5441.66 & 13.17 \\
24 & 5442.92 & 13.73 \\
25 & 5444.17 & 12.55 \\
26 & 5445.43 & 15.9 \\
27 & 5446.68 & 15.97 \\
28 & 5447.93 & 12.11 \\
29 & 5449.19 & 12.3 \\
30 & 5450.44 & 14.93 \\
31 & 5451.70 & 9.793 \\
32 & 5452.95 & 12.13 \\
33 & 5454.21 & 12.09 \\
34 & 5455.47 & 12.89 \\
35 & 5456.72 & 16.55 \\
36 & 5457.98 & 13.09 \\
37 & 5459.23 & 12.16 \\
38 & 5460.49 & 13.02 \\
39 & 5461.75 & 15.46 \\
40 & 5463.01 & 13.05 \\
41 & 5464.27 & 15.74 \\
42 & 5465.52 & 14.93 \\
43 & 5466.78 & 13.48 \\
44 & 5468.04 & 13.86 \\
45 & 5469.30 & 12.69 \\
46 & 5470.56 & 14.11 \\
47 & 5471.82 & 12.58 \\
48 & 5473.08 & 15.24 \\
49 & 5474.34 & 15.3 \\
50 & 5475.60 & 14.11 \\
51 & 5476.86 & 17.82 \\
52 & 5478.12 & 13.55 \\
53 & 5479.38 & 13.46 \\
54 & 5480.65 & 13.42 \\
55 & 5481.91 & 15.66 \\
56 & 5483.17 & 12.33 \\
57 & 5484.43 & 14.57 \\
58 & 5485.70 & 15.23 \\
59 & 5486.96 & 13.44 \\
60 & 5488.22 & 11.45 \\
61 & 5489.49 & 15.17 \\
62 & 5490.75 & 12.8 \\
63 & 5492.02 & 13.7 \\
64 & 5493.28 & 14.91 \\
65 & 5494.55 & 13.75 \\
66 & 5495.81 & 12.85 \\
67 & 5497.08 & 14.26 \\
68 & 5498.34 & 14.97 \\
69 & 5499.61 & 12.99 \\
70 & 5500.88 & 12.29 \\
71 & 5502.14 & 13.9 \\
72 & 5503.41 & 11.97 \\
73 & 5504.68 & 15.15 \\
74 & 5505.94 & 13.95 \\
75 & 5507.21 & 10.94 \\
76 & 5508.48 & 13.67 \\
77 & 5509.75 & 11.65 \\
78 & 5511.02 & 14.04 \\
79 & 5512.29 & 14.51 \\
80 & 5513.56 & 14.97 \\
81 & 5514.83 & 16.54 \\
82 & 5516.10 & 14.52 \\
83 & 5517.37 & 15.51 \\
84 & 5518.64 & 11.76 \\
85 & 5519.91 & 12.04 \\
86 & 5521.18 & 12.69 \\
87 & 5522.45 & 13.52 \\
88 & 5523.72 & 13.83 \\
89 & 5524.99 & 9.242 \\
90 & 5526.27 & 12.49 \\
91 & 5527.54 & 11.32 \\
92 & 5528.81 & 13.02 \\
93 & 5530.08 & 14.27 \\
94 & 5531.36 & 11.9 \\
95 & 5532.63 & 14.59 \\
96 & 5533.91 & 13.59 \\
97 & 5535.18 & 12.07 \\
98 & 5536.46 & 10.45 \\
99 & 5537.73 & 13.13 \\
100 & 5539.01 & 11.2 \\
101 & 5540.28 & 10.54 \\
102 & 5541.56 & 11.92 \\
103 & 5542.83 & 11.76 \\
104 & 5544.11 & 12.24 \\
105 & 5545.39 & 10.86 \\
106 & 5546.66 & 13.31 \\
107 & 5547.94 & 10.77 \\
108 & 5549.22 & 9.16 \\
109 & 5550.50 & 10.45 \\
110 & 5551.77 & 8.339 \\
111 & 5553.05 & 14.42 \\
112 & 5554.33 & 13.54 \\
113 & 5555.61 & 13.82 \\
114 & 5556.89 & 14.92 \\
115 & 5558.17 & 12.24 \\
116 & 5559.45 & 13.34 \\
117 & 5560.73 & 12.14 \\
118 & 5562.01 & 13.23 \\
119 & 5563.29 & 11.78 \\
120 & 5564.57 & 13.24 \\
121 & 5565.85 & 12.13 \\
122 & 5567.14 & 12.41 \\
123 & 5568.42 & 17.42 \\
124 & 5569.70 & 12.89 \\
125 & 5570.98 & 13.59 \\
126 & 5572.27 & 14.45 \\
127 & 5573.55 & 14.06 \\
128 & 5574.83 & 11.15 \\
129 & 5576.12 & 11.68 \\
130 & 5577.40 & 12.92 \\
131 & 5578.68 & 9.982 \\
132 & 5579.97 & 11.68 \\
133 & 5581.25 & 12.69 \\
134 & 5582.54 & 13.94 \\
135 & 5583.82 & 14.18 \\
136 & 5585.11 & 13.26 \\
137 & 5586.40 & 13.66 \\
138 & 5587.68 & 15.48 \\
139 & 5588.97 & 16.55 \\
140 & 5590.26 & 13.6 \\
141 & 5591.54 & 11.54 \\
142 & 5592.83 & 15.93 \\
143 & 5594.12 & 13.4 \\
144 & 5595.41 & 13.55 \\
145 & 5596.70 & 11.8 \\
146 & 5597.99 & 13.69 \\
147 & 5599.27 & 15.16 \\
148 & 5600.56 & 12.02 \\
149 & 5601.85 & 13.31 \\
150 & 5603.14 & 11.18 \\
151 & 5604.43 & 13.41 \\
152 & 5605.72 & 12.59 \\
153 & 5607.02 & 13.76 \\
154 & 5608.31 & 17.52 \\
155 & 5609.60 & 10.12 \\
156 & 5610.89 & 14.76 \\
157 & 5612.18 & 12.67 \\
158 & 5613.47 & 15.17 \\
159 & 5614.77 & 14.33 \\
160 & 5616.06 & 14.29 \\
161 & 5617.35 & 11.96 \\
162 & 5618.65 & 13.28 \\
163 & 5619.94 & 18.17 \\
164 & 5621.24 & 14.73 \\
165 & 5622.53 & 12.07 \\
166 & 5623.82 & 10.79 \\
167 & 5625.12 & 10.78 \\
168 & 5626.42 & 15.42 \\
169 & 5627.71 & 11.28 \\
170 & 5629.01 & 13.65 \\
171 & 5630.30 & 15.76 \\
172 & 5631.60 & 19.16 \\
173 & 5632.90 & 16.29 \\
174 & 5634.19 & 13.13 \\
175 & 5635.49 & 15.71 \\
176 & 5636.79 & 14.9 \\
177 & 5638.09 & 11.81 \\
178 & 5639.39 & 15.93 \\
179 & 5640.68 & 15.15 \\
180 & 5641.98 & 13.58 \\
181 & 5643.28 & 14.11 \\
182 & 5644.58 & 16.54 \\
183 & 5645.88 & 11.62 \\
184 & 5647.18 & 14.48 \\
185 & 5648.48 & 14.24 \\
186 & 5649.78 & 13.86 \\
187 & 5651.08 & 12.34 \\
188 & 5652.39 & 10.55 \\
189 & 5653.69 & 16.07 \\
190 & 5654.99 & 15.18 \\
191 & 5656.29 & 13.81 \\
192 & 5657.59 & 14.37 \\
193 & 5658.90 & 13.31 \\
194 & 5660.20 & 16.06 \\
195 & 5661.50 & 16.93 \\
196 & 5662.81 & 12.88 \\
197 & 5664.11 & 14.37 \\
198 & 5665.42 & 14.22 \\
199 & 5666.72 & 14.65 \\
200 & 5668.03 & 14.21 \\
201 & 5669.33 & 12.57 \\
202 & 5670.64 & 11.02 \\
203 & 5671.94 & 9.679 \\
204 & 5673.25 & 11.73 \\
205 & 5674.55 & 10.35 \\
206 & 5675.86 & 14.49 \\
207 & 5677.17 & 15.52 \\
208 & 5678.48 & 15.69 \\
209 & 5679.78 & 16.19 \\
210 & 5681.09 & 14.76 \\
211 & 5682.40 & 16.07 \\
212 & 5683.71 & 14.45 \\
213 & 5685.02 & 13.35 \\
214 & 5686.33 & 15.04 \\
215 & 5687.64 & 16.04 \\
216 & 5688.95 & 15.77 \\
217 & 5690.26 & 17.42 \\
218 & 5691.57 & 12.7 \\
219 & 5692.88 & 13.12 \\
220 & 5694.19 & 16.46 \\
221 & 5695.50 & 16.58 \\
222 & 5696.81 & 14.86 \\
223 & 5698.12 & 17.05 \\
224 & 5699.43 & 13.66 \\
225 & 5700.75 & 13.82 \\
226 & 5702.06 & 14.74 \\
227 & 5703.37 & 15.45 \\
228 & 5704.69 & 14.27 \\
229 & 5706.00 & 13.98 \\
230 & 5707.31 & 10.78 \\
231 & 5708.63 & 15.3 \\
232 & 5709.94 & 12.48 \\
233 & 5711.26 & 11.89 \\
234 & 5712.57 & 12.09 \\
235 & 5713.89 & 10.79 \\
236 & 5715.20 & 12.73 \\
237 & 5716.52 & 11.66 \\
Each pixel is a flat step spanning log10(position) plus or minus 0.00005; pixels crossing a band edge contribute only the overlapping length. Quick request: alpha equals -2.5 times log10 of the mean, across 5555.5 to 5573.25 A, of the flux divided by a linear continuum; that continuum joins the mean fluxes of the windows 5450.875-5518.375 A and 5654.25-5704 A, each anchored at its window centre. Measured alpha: 0.05 mag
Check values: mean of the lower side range 13.8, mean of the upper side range 14.4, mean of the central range 13.4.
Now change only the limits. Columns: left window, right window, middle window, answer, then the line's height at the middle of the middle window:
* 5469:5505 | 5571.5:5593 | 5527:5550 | 0.13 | 13.6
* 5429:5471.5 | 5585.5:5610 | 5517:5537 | 0.08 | 13.6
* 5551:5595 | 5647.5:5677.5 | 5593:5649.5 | -0.04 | 13.4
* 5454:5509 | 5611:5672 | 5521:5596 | 0.10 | 13.9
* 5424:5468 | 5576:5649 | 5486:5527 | 0.01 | 13.5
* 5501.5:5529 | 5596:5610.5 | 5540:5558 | 0.11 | 13.2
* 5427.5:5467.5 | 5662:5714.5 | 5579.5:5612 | 0.02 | 13.8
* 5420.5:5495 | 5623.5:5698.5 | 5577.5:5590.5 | 0.04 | 14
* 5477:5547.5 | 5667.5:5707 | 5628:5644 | -0.06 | 14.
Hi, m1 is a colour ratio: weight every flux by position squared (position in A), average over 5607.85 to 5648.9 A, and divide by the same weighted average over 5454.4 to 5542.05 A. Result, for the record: 1.1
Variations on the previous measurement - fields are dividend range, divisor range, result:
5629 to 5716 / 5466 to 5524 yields 1.10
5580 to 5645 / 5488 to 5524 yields 1.06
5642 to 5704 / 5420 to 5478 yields 1.15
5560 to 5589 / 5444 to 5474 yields 1.01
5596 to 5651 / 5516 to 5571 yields 1.14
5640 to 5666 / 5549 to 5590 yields 1.12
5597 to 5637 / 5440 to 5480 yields 1.06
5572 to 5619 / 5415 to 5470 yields 1.06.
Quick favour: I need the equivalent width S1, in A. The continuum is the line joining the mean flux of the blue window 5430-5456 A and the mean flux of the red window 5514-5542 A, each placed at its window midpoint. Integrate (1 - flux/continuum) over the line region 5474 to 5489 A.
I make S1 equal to -1.2 A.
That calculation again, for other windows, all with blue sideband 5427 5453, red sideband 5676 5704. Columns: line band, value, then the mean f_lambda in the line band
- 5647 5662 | 0.7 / 14.2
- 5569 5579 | 1.1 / 12.7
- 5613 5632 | 0.9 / 14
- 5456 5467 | -0.6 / 14.2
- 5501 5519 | 0.1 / 13.8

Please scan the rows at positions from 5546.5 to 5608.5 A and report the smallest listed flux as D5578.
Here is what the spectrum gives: 8.339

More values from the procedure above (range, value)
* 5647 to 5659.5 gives 10.55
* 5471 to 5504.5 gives 11.45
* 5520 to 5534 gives 9.242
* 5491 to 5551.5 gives 9.16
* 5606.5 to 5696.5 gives 9.679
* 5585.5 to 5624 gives 10.12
